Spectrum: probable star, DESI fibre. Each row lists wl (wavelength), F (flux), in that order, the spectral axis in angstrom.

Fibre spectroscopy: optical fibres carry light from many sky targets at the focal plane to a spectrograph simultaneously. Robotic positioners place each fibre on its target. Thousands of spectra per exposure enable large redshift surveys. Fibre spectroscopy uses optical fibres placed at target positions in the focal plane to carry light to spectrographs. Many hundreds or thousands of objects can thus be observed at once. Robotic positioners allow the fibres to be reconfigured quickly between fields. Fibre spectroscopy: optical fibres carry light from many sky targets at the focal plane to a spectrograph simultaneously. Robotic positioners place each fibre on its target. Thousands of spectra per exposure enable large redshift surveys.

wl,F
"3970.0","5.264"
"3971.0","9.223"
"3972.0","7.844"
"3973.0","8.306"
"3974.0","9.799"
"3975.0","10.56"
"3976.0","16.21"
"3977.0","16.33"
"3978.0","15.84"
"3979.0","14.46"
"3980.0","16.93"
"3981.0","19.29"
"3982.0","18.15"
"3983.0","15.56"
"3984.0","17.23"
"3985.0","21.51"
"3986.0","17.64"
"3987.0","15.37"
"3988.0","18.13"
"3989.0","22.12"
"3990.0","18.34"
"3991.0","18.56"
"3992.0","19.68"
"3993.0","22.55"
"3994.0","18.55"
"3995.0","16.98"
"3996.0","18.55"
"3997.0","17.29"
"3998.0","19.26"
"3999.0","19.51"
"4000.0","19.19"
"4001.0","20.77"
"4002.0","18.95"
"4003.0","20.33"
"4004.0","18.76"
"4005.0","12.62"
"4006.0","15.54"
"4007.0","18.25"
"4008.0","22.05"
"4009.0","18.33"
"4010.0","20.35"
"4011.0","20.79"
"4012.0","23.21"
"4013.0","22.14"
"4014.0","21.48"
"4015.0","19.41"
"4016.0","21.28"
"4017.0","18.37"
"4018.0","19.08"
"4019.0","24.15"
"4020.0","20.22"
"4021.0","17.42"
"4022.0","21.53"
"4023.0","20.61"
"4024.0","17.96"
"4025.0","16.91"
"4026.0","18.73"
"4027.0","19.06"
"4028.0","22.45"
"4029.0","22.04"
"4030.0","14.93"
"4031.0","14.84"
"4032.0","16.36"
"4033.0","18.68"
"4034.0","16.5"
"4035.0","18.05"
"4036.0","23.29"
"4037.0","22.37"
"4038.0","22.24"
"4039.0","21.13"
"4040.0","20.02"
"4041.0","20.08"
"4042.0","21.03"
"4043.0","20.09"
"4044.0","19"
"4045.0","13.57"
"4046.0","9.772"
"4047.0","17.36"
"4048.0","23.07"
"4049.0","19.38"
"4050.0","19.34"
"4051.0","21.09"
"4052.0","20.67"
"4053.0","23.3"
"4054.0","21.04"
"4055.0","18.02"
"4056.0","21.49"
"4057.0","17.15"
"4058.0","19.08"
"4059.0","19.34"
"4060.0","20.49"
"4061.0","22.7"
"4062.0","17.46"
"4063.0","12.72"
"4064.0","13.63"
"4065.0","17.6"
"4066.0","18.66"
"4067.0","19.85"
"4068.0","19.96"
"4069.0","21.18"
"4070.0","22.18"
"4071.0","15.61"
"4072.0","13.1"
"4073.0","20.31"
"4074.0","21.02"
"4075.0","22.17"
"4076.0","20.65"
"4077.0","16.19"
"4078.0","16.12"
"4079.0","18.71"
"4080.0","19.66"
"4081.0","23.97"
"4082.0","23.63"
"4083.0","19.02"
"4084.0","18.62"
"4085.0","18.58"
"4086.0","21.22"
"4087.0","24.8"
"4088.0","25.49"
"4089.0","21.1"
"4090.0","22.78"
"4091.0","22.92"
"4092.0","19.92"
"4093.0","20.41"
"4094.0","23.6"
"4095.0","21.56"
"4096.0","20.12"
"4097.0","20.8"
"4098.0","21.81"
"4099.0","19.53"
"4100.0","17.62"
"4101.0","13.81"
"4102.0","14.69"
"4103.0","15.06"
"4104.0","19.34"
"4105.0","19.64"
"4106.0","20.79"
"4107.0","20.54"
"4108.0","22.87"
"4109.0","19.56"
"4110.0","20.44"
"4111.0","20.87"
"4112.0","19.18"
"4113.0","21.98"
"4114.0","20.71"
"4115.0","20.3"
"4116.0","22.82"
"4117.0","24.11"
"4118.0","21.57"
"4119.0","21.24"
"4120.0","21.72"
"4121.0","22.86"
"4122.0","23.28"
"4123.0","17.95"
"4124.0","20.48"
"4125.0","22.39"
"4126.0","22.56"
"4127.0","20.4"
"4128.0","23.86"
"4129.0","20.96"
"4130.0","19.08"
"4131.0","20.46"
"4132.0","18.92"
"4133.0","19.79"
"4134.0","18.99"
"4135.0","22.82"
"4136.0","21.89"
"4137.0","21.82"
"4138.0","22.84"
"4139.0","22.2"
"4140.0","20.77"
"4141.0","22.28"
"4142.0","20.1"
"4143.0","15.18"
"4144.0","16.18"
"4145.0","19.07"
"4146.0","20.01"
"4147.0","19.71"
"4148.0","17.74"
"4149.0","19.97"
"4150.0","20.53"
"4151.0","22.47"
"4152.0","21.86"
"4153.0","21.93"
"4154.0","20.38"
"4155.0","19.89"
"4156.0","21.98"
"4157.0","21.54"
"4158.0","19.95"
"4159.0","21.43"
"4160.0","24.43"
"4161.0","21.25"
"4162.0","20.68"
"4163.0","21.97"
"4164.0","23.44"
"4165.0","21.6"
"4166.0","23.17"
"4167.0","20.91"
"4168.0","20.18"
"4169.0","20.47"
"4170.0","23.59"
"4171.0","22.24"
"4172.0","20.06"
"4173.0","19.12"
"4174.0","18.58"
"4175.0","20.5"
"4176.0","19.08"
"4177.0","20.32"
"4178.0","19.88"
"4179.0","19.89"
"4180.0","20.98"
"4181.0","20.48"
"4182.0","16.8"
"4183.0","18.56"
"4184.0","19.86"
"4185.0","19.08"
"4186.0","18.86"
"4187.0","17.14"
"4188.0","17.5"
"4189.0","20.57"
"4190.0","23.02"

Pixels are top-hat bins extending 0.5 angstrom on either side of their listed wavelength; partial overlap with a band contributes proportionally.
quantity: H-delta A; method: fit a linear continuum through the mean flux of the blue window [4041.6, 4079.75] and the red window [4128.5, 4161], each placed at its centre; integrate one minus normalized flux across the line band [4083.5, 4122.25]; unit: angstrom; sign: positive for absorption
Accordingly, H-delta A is -2.04 angstrom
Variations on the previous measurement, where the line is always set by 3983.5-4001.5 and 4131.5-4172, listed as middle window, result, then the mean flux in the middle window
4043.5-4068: 1.4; 18.6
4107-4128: -0.9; 21.4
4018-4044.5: -0.2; 19.6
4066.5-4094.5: -0.6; 20.5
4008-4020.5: -1.0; 20.8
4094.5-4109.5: 0.8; 19.2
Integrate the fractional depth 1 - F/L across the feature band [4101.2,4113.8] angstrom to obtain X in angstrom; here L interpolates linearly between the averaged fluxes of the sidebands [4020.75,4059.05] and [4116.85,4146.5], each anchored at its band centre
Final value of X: 0.6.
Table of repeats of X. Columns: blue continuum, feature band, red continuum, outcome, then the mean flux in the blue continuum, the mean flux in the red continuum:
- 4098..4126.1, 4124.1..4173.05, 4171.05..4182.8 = -2.44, 20.3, 19.7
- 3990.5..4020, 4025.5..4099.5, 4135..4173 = 1.59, 19.5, 21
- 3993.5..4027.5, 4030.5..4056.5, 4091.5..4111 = 0.19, 19.3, 19.6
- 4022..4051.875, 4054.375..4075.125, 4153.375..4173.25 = 0.91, 19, 21.4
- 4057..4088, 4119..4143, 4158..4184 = -1.11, 19.3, 20.8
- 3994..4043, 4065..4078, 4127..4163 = 0.58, 19.4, 20.7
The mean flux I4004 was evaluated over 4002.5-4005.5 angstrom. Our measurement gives 17.2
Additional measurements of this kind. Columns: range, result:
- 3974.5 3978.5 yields 14.7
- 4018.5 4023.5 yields 20.8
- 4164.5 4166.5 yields 22.4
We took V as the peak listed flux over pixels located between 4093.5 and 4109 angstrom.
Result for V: 23.6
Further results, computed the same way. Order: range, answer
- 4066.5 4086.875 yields 23.97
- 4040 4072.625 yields 23.3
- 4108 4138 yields 24.11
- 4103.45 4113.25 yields 22.87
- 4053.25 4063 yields 22.7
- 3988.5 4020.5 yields 24.15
